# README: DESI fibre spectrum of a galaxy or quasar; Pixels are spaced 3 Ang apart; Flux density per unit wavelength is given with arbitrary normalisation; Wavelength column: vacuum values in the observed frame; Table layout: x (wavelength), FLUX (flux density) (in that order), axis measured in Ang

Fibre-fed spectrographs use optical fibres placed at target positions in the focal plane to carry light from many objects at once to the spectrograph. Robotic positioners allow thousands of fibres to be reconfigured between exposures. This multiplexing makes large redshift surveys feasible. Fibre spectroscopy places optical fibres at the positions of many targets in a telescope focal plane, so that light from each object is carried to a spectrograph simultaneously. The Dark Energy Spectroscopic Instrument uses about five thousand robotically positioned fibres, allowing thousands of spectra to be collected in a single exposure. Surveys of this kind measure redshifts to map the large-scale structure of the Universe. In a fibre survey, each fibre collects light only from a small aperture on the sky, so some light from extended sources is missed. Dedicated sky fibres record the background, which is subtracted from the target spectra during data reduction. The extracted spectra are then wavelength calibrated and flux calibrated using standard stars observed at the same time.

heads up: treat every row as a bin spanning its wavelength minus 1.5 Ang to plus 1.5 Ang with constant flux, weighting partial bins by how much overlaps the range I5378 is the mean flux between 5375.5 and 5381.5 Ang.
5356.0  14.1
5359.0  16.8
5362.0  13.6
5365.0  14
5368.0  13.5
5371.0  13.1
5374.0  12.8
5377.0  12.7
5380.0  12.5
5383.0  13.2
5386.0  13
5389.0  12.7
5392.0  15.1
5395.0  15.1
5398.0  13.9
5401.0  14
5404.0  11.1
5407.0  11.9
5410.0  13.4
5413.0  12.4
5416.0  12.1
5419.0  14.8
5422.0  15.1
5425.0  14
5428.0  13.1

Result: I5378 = 12.6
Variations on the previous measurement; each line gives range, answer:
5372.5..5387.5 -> 12.8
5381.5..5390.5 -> 13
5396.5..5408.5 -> 12.7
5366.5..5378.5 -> 13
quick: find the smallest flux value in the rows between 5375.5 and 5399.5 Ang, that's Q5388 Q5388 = 12.5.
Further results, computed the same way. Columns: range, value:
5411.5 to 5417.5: 12.1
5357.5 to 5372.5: 13.1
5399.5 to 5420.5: 11.1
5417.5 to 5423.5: 14.8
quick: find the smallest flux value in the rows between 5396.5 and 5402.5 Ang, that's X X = 13.9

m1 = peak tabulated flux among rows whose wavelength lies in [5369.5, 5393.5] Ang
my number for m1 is 15.1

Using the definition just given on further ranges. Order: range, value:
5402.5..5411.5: 13.4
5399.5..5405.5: 14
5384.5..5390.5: 13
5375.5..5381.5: 12.7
